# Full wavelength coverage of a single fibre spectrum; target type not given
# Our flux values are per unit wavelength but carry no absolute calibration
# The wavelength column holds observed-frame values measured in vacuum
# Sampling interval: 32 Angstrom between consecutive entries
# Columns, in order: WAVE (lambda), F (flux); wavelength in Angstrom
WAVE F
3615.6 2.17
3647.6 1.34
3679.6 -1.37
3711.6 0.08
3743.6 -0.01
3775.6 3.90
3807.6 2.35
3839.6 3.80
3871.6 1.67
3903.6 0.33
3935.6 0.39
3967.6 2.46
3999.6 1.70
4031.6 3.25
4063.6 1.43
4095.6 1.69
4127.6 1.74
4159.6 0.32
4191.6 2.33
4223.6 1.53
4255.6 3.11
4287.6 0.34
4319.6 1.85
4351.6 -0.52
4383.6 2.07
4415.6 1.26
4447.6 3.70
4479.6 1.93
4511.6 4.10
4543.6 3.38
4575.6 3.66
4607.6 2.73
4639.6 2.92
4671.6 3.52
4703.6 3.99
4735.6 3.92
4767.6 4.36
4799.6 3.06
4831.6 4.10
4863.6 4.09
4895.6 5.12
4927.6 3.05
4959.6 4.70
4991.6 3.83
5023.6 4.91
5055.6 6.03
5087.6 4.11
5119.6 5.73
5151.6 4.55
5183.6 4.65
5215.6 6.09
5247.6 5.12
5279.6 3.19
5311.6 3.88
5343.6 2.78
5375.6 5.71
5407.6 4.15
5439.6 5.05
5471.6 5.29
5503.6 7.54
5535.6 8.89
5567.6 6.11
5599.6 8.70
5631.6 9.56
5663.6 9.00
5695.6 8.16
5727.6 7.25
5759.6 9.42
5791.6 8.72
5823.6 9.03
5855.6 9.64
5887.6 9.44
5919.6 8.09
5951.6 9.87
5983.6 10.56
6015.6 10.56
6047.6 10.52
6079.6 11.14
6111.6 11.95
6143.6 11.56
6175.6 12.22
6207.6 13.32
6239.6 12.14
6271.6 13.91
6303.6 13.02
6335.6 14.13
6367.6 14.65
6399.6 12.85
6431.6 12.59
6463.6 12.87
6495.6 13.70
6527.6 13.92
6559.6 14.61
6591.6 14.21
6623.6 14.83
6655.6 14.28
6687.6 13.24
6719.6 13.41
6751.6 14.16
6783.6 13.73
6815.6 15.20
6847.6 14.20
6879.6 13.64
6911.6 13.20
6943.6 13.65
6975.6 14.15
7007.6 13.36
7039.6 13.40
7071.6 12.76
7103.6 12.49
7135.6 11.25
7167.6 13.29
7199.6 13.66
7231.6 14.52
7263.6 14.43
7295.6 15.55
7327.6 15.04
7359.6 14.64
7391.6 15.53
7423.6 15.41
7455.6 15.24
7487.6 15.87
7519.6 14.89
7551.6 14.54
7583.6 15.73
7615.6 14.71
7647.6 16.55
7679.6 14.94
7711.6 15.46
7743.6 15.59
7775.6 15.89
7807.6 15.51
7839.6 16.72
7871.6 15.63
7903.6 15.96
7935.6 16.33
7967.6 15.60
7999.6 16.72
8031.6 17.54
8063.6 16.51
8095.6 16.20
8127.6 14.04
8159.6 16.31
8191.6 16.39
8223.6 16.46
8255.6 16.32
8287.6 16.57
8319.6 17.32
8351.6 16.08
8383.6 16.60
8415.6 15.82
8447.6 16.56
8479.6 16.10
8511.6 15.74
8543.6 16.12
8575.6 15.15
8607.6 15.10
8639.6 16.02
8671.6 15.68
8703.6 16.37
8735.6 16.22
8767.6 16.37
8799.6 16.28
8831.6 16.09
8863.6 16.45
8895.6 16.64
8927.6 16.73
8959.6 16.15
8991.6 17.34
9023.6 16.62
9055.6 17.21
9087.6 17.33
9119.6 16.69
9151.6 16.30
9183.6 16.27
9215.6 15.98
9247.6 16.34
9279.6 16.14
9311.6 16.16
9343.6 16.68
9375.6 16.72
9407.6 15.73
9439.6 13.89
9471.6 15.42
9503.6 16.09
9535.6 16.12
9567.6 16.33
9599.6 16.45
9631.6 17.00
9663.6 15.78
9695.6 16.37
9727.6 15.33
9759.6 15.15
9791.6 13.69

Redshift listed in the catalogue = 0.377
